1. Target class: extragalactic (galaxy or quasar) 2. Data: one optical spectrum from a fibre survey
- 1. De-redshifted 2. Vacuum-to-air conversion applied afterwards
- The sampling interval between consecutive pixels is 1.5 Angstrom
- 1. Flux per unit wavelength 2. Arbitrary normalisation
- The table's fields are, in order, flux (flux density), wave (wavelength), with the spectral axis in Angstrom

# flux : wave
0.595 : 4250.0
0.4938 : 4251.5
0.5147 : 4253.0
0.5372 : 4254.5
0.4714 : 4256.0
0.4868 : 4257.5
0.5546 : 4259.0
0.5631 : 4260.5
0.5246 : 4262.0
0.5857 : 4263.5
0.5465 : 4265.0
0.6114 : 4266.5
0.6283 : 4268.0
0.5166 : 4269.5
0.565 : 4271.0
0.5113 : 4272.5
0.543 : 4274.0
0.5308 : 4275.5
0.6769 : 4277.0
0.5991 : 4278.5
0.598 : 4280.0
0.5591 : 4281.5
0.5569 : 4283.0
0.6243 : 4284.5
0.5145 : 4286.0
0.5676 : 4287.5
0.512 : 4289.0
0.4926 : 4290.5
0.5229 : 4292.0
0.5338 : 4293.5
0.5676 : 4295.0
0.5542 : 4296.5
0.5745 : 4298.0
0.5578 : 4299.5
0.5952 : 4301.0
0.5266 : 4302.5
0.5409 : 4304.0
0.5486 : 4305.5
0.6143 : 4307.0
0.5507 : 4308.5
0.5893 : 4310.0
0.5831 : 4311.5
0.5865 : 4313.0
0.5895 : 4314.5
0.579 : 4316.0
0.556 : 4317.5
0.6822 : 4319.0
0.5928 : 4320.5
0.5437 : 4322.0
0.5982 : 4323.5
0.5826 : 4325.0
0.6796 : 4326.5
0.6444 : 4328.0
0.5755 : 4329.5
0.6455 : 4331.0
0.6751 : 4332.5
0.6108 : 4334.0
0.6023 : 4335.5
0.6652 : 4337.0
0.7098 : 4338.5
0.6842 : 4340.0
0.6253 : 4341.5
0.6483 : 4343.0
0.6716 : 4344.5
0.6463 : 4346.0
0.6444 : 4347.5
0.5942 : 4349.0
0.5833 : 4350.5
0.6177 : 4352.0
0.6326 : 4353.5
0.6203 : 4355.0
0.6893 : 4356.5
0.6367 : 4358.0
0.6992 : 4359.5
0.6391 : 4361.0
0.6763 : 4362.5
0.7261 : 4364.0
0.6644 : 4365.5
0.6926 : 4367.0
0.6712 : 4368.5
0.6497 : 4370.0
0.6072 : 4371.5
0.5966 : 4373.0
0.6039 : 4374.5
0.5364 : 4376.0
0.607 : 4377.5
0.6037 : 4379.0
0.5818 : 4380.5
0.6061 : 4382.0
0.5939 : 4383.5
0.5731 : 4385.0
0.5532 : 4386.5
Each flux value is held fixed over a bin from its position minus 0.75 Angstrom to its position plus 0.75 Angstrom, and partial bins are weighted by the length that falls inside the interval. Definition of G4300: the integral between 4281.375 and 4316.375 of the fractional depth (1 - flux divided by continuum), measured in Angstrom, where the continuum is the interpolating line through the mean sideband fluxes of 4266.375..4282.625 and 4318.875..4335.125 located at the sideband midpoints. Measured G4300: 2.1 Angstrom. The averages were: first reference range 0.575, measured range 0.56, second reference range 0.618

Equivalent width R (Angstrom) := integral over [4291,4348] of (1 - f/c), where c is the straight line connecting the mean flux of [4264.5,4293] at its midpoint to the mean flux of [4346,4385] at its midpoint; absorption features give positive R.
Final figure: -0.7 Angstrom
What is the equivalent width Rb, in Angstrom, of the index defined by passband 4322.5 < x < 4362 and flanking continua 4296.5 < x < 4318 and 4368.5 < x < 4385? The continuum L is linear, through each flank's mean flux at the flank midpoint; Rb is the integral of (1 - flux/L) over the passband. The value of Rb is -3.6 Angstrom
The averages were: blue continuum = 0.57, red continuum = 0.601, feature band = 0.639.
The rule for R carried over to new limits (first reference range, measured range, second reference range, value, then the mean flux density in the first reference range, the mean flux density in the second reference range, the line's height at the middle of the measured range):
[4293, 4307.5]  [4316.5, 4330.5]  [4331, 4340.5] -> 0.4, 0.561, 0.656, 0.623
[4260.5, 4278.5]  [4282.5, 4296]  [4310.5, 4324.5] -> 0.8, 0.568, 0.59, 0.577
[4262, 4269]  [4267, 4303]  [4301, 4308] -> 0.8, 0.583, 0.561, 0.572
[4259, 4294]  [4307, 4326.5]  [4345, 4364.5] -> 0.4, 0.56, 0.646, 0.604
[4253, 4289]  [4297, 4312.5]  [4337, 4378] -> 0.6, 0.558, 0.644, 0.591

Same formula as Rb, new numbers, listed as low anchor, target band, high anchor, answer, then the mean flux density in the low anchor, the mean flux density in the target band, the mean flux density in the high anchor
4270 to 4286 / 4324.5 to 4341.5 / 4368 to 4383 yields -1.5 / 0.573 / 0.643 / 0.605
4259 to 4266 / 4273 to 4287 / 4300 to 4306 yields -0.5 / 0.557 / 0.577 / 0.553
